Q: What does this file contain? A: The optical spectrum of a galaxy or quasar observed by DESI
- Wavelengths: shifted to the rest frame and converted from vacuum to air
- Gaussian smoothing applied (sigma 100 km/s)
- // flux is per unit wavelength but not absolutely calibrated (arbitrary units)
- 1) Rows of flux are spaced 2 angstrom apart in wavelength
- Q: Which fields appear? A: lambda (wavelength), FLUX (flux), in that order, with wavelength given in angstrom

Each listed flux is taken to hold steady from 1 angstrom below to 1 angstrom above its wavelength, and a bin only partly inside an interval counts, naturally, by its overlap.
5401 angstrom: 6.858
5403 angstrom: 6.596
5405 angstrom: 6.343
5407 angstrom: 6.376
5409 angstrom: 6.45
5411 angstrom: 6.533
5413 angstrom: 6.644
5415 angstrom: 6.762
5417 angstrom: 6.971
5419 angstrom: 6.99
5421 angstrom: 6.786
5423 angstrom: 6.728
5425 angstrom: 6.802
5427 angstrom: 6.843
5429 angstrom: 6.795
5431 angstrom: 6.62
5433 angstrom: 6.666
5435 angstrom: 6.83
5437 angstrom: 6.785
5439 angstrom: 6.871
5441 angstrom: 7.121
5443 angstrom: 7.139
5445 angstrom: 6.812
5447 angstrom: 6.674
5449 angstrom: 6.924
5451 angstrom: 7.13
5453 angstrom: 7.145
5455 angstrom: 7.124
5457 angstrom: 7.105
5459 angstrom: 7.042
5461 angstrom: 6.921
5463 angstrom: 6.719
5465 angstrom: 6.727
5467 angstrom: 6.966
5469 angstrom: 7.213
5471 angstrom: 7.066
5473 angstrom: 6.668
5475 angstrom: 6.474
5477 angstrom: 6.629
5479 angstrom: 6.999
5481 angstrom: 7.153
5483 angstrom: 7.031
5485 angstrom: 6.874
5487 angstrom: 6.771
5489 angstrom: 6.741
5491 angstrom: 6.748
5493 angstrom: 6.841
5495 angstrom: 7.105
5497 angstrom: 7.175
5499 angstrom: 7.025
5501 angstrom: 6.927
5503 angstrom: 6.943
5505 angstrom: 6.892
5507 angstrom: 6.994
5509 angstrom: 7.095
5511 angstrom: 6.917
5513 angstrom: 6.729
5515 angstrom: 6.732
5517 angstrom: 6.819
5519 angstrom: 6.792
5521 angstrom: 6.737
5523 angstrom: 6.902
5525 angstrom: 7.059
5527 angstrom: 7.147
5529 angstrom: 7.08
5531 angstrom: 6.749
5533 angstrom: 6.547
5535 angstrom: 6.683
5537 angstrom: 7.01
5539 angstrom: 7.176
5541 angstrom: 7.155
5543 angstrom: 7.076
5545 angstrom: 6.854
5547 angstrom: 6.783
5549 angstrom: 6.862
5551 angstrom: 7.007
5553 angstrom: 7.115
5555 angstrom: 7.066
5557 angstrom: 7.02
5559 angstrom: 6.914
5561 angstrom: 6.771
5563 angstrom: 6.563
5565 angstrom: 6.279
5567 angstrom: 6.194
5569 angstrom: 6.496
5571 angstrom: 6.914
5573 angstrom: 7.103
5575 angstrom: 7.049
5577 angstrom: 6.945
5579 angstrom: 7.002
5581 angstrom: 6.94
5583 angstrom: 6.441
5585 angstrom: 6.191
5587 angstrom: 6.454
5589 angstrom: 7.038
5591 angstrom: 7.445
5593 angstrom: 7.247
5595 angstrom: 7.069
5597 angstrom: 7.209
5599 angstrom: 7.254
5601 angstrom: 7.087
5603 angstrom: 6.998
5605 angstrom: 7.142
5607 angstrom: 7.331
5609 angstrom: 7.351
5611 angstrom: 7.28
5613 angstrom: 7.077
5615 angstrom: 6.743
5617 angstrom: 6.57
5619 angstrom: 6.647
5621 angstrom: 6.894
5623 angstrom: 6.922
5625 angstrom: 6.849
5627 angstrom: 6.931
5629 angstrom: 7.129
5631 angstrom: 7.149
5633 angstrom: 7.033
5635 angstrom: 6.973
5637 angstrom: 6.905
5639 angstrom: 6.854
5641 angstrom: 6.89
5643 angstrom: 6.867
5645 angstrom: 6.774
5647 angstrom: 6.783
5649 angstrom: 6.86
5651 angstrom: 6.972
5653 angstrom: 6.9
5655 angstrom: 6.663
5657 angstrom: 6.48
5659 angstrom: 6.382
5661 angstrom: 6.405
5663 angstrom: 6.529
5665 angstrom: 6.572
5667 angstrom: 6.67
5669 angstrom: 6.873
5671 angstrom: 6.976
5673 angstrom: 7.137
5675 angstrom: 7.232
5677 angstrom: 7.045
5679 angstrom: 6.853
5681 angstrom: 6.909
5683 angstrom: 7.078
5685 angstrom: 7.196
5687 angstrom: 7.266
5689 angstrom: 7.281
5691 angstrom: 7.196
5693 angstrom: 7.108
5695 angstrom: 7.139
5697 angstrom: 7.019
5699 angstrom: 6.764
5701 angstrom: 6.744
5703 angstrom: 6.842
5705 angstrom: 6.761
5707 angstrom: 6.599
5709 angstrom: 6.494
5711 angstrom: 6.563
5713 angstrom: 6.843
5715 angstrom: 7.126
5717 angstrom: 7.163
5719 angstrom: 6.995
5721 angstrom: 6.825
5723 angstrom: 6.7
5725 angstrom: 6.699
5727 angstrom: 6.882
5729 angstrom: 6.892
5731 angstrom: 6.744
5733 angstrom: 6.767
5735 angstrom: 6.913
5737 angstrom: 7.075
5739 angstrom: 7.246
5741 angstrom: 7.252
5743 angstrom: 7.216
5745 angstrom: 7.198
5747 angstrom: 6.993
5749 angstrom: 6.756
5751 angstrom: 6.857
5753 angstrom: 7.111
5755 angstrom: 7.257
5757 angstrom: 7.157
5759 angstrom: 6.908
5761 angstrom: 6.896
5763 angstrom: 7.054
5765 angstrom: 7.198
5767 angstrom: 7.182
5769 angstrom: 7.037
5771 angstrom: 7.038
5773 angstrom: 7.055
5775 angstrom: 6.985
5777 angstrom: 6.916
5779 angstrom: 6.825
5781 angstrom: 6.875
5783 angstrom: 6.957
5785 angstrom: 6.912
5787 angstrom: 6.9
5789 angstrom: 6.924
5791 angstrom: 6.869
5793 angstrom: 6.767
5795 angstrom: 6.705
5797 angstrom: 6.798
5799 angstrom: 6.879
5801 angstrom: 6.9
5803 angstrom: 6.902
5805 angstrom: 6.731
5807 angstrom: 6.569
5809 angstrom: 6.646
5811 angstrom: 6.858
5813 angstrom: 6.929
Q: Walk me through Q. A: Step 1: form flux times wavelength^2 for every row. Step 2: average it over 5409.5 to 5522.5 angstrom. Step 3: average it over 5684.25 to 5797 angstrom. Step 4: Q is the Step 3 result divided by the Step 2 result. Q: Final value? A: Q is 1.12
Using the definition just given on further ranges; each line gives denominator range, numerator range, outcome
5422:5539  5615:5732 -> 1.07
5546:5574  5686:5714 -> 1.07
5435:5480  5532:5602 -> 1.04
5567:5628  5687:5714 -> 1.03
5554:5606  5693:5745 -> 1.05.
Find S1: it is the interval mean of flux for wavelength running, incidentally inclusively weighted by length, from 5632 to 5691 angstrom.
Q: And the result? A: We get 6.88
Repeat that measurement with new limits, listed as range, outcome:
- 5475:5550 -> 6.91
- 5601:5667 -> 6.87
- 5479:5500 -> 6.95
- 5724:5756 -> 6.99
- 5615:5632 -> 6.88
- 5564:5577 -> 6.69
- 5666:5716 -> 6.95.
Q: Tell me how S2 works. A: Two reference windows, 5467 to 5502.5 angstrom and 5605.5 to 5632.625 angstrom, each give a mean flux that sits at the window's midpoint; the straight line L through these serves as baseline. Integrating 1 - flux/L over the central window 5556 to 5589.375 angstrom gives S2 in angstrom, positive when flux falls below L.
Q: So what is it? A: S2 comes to 1.2 angstrom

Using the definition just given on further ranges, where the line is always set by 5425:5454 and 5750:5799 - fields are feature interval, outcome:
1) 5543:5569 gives 0.5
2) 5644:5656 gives 0.2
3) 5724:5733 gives 0.2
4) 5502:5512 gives -0.1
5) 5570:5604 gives -0.2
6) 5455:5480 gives 0.0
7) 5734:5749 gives -0.3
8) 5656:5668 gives 0.7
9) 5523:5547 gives -0.2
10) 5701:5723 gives 0.4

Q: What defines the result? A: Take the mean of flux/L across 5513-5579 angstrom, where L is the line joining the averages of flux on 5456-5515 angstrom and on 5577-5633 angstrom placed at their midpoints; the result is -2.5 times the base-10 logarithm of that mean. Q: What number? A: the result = 0.01 mag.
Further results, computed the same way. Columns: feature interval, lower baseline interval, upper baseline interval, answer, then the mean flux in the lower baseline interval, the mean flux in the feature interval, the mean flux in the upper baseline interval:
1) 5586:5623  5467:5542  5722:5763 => -0.016 mag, 6.91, 7.04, 6.98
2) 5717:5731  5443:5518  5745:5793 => 0.020 mag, 6.92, 6.85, 6.99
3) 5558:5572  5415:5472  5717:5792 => 0.055 mag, 6.91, 6.59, 6.98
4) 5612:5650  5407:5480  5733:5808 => 0.004 mag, 6.85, 6.89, 6.97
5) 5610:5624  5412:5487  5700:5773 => 0.007 mag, 6.88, 6.88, 6.95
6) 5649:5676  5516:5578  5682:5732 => 0.023 mag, 6.87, 6.76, 6.92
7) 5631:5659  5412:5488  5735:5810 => 0.015 mag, 6.88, 6.84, 6.96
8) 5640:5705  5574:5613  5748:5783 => 0.020 mag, 7.03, 6.89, 7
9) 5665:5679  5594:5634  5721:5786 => 0.010 mag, 7.03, 6.95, 6.98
